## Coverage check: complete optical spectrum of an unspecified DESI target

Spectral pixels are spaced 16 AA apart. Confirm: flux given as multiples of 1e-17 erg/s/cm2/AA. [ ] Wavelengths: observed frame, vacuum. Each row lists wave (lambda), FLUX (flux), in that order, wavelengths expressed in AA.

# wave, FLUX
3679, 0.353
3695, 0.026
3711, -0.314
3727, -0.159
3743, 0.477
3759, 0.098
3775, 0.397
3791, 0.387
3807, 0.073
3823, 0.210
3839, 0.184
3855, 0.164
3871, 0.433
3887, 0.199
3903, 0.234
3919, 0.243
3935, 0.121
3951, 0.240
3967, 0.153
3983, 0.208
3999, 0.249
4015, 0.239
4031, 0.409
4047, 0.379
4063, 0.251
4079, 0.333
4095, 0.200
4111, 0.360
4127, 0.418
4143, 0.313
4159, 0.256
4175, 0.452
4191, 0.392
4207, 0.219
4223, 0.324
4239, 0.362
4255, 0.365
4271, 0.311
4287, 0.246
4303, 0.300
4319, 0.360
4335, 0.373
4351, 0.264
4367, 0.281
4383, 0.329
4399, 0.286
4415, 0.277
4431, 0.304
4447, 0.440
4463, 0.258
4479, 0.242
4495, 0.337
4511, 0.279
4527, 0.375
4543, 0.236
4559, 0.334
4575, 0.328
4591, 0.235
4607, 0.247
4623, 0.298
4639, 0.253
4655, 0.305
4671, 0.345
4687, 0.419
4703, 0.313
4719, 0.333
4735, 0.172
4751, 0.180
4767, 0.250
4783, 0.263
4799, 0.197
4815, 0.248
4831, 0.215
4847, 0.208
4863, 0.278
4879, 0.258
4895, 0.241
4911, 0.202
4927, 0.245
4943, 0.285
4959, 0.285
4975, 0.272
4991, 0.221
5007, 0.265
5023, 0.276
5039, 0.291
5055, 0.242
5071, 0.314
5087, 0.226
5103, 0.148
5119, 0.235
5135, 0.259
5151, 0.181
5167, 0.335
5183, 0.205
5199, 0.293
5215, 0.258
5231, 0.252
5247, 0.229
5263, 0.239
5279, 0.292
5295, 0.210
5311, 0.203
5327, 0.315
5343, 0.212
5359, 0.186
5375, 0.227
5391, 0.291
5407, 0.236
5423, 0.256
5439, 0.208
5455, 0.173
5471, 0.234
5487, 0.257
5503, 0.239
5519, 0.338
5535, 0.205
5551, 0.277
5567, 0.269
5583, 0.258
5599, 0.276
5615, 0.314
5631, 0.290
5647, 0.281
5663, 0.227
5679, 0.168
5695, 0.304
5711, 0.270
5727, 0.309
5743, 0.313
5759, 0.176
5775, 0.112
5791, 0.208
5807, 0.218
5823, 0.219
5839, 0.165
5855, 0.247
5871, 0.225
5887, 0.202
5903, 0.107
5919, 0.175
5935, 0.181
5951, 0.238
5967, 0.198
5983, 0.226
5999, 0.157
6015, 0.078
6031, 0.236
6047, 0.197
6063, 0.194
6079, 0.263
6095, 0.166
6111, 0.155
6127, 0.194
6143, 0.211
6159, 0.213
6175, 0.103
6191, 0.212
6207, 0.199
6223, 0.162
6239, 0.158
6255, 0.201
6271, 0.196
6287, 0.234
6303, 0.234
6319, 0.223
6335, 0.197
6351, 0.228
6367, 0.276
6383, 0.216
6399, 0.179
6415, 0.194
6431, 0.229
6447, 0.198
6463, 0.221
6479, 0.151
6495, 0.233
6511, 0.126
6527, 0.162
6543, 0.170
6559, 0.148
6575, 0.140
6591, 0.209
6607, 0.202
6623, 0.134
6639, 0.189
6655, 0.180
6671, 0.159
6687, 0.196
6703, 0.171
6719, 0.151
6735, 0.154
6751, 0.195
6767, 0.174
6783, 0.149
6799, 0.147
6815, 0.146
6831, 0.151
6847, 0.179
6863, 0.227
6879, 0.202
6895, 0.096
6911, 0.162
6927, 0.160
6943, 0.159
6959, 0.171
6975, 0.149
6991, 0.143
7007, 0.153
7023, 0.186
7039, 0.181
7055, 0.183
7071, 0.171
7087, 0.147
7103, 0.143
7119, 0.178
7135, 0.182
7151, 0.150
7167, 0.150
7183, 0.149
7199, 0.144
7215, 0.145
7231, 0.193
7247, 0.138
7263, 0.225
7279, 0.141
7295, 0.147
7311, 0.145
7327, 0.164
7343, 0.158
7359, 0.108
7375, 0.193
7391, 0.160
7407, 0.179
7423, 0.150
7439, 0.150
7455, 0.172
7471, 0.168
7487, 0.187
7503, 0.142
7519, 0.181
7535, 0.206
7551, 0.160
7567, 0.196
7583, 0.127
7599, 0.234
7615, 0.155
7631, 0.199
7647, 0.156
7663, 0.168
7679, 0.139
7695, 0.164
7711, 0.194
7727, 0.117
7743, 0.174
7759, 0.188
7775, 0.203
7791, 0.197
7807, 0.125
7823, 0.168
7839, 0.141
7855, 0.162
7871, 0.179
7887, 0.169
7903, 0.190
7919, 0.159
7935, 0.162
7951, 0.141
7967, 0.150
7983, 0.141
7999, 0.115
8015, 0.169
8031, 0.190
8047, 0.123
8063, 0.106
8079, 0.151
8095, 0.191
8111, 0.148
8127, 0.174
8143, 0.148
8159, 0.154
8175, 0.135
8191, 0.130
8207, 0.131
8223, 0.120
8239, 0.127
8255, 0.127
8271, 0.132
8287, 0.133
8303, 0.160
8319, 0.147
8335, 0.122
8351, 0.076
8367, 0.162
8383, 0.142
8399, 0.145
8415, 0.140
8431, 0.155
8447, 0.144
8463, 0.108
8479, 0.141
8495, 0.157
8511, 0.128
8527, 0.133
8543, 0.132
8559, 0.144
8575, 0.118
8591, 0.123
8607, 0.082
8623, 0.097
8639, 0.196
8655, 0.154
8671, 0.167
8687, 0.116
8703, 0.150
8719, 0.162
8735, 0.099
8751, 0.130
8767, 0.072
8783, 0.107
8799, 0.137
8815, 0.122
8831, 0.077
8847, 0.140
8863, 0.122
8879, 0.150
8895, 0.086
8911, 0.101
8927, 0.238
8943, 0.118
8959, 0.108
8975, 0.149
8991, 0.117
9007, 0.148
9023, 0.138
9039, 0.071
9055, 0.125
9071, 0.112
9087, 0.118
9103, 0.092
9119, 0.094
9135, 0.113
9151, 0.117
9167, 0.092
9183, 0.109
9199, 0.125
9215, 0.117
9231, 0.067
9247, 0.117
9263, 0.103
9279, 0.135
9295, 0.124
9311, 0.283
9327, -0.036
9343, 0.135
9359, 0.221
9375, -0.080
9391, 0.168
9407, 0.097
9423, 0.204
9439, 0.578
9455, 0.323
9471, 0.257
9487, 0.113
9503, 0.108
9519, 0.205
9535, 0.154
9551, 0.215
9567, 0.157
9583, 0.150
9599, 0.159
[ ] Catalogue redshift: 0.667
